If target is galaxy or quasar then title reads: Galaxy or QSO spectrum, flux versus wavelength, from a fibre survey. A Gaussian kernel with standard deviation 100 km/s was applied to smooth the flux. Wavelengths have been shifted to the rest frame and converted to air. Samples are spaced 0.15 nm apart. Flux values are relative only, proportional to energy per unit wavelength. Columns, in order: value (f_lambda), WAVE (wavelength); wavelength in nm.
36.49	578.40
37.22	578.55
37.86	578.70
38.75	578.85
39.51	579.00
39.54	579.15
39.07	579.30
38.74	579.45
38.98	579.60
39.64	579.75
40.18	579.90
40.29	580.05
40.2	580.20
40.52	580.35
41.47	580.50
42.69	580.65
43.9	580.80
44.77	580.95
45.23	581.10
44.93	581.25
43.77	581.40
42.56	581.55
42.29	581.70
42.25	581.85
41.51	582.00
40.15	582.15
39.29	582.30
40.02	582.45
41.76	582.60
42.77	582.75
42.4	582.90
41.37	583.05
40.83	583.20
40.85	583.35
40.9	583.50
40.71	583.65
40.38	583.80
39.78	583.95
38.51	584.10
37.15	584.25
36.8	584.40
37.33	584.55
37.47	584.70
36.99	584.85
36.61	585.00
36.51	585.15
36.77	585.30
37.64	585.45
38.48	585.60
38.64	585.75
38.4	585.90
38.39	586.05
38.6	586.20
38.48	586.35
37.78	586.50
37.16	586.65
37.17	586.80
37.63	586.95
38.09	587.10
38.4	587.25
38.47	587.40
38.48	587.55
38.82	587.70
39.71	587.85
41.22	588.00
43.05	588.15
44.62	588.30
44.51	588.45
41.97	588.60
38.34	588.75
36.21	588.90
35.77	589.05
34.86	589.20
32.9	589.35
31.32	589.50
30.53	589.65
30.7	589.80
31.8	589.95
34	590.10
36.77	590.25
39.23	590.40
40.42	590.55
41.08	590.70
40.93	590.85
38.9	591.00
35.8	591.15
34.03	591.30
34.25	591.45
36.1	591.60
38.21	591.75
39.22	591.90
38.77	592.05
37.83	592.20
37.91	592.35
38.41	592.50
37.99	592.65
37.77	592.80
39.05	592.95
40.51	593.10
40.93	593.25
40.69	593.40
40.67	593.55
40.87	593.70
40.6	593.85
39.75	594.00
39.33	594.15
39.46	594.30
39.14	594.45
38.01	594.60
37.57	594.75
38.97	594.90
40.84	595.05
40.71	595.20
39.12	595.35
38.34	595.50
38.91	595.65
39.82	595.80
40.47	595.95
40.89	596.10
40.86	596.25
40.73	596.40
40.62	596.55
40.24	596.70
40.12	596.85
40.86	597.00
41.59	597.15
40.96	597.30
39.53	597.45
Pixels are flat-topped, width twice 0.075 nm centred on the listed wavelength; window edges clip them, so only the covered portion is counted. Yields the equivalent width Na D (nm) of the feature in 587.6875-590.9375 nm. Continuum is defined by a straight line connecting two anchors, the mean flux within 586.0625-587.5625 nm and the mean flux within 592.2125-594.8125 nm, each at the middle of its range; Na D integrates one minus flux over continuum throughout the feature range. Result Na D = 0.07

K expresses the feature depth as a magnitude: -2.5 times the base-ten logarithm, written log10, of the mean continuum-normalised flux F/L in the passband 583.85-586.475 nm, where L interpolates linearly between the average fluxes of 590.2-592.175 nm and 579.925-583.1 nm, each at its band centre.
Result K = 0.08 mag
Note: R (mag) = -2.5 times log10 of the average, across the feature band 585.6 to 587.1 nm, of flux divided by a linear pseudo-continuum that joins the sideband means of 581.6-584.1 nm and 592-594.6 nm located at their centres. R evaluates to 0.07 mag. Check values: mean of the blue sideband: 41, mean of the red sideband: 39.4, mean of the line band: 38.1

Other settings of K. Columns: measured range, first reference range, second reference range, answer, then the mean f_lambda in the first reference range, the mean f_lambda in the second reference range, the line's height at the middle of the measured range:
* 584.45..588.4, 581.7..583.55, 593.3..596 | 0.06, 41.2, 39.6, 40.7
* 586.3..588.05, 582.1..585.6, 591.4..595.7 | 0.02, 39.2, 39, 39.2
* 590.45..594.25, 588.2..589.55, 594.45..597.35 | 0.01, 38.1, 40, 39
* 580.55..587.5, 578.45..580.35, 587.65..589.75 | -0.03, 39.2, 38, 38.6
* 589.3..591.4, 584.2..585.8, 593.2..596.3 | 0.09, 37.3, 39.8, 38.7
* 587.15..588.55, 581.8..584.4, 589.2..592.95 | -0.07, 40.5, 36.5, 38.1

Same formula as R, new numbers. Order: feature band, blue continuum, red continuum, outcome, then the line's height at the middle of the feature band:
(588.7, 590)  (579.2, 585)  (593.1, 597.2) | 0.20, 40.3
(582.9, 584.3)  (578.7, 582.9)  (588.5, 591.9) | -0.01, 39.8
